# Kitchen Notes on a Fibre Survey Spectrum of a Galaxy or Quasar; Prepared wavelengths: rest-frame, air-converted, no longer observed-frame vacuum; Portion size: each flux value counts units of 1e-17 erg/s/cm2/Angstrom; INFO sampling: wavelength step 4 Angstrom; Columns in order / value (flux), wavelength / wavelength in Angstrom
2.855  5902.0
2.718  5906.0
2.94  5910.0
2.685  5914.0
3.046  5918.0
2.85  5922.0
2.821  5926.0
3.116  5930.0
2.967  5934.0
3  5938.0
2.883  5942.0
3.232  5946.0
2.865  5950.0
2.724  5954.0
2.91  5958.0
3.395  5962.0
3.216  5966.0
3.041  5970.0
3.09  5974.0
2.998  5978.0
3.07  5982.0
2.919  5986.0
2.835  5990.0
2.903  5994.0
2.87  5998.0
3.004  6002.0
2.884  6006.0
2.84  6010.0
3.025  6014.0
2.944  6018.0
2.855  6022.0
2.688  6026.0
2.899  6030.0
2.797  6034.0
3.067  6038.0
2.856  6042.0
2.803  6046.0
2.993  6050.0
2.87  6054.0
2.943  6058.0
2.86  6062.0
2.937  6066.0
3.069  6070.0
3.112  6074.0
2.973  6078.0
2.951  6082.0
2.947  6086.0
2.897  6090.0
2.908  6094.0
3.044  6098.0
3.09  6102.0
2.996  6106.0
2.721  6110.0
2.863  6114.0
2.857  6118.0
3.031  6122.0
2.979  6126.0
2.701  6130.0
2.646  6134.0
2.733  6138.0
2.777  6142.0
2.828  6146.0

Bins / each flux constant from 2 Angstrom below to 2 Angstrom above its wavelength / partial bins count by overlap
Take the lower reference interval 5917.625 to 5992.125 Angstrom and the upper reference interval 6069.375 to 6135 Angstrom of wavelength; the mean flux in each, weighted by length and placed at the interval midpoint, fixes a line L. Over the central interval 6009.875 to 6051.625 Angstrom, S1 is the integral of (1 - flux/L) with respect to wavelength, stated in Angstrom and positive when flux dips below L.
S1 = 1.04 Angstrom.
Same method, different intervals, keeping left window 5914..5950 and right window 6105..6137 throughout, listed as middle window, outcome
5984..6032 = 0.4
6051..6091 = -1.2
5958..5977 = -1.3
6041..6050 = 0.1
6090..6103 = -0.6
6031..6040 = -0.1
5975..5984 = -0.3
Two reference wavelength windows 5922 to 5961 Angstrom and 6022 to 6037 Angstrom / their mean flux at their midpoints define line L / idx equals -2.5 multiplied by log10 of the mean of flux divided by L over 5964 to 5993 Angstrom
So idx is -0.04 mag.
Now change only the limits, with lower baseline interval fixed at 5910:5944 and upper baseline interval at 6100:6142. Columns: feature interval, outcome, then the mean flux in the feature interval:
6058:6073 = -0.03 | 2.96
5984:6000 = 0.01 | 2.88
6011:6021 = -0.02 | 2.96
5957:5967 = -0.10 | 3.2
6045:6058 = -0.01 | 2.9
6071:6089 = -0.05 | 2.99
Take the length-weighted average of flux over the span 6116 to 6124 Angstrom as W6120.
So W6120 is 2.94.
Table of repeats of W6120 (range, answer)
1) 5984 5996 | 2.89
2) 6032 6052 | 2.9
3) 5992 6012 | 2.9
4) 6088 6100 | 2.95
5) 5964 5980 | 3.09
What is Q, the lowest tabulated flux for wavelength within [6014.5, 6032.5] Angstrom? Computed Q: 2.688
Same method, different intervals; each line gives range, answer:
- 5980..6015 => 2.835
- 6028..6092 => 2.797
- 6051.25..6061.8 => 2.87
